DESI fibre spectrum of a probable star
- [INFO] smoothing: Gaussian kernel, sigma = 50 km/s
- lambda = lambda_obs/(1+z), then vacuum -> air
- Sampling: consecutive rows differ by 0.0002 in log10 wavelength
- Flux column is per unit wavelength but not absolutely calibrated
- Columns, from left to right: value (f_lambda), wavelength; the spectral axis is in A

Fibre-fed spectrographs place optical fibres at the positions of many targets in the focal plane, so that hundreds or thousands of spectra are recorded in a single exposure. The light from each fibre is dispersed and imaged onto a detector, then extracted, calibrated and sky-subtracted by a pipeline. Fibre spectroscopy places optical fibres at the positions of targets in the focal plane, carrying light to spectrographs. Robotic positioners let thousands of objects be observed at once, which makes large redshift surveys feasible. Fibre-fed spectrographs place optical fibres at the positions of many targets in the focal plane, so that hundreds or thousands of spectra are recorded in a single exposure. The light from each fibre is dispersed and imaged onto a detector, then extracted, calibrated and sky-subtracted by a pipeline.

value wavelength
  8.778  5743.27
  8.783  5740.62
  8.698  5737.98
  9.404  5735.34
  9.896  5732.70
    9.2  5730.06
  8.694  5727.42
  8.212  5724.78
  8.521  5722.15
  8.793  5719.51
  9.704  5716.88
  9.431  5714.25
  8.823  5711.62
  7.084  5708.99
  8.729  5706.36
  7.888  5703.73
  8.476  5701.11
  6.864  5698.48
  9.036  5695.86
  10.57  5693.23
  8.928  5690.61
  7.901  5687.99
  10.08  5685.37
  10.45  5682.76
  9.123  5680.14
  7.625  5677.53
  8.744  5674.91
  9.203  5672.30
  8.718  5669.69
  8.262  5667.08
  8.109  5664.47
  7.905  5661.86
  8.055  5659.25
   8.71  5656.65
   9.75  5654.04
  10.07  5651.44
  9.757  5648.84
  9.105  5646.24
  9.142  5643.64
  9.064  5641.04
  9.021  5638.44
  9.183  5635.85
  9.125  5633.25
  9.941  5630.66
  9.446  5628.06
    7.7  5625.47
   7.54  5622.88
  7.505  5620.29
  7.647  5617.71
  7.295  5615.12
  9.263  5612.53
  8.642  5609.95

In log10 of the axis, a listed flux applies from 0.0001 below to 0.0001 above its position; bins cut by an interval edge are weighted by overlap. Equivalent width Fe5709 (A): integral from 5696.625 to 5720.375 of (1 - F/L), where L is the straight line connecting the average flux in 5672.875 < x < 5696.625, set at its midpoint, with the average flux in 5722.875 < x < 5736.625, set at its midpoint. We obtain 1.8 A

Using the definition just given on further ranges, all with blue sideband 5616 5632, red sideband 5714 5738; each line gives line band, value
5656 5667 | 0.5 A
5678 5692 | -0.7 A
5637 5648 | -0.9 A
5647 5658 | -1.4 A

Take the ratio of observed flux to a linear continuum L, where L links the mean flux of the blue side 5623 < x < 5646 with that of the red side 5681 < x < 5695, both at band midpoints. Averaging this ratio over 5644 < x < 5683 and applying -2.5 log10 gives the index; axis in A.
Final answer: 0.05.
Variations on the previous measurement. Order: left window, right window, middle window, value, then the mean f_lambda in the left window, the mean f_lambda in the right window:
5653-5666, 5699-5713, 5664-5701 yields -0.068 mag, 8.47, 8.13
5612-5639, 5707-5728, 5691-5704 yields -0.003 mag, 8.48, 8.66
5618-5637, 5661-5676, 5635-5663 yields -0.066 mag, 8.58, 8.51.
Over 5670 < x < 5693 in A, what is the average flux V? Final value 9.07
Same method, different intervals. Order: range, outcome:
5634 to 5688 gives 8.98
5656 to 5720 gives 8.69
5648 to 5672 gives 8.81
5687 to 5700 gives 8.67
